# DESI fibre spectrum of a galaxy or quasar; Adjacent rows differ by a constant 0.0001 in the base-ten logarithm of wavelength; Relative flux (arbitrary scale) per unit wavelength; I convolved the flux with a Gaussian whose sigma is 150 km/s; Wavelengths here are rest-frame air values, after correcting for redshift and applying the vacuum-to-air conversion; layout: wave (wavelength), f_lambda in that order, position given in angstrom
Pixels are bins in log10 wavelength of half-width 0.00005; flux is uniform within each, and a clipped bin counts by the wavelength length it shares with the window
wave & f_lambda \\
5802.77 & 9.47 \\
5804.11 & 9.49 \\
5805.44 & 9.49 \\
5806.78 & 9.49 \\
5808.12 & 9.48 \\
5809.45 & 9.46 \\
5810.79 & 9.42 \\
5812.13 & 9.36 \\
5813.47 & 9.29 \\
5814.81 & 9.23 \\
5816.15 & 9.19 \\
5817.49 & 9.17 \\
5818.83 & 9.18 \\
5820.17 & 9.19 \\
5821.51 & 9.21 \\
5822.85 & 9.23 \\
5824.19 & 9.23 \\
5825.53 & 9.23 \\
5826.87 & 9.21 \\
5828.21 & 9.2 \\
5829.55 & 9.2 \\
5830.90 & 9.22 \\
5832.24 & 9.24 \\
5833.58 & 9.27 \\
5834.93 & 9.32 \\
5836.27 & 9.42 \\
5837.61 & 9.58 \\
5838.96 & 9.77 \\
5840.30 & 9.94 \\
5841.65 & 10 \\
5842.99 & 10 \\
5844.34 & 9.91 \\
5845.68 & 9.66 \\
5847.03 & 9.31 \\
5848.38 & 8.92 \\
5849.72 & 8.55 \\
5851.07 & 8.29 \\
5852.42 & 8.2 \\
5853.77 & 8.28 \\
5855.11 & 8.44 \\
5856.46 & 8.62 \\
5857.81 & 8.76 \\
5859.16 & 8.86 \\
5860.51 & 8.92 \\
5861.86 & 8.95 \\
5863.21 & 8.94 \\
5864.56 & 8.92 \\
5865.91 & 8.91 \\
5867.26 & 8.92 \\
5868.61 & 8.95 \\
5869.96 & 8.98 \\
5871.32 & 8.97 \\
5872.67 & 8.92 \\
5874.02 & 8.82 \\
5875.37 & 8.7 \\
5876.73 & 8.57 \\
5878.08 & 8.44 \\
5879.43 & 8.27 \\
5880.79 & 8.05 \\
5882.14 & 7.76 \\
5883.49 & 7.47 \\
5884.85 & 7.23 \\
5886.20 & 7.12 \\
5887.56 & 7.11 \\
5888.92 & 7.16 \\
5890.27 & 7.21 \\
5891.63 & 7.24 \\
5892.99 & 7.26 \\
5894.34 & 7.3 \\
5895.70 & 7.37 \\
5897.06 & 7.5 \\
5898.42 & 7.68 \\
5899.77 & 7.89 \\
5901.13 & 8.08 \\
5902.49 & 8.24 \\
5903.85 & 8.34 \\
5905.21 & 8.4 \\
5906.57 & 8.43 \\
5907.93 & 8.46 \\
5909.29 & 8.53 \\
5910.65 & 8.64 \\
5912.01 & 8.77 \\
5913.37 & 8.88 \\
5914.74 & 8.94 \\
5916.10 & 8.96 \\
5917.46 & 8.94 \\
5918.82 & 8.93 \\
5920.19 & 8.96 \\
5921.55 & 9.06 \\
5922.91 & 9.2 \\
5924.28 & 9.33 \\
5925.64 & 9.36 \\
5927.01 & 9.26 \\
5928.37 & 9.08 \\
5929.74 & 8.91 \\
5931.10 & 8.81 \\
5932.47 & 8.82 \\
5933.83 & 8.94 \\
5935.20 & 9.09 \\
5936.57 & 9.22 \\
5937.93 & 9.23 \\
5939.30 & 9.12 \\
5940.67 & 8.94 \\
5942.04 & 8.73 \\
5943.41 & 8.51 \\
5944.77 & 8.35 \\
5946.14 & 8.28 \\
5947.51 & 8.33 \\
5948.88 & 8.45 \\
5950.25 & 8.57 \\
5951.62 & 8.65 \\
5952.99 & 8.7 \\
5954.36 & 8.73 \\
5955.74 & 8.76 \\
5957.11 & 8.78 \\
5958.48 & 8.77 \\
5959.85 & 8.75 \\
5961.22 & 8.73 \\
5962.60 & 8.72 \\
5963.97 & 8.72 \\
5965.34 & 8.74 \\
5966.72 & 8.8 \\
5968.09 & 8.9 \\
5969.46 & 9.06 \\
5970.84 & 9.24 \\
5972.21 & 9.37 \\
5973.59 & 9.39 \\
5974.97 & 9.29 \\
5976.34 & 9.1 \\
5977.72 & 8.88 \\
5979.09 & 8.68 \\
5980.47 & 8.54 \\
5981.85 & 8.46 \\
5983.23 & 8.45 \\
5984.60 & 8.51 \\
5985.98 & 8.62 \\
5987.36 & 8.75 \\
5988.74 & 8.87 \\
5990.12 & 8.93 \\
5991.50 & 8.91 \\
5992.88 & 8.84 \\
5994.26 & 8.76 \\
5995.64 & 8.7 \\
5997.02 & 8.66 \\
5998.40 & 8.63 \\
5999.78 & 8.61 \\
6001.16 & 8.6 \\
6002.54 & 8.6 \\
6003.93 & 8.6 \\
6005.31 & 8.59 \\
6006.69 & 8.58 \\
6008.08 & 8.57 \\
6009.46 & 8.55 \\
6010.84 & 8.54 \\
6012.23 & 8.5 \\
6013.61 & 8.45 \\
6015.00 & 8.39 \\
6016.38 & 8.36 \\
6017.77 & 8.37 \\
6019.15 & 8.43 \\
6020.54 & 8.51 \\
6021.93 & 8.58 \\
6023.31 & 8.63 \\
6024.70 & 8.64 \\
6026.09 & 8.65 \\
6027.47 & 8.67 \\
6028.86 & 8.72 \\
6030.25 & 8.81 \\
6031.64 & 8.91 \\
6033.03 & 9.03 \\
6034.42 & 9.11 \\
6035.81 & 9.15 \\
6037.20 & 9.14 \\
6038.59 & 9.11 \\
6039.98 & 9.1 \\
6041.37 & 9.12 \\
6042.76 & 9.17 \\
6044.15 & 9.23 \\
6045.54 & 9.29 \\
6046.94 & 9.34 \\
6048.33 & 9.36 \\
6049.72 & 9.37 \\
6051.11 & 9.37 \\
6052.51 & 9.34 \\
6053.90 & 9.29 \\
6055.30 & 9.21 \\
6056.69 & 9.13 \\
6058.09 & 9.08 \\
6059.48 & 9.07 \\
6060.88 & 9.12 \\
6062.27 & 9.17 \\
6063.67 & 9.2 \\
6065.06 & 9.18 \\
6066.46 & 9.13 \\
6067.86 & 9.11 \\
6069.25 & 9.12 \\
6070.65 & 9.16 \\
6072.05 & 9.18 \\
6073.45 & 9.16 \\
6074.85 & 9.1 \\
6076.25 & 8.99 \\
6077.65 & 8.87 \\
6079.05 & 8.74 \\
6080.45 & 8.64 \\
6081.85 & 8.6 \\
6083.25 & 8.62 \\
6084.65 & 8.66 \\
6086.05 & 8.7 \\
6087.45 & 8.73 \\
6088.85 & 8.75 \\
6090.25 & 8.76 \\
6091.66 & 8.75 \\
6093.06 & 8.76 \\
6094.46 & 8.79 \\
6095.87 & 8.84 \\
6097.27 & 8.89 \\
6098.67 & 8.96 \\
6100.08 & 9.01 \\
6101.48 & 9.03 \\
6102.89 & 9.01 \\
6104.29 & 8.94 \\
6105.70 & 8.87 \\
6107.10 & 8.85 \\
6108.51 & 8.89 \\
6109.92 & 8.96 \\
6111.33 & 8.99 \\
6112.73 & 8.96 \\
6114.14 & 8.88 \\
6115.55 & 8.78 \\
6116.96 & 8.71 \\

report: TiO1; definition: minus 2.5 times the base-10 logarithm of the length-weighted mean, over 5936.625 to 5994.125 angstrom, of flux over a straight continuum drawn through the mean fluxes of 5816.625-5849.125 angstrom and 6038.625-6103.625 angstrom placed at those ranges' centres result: 0.049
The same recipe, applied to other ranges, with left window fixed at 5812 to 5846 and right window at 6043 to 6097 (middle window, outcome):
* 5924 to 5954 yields 0.05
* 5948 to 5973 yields 0.05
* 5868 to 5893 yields 0.16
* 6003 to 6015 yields 0.07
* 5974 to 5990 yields 0.05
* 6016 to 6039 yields 0.04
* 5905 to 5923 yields 0.06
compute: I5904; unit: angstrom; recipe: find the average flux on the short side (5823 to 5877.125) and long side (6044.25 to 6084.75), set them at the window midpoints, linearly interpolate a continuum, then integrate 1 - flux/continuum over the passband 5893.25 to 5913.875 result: 2.1 angstrom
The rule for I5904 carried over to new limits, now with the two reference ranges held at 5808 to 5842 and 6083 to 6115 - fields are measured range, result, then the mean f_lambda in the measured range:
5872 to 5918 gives 5.7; 8.08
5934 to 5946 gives 0.4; 8.87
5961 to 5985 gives 0.6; 8.87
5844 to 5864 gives 1.0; 8.82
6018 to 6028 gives 0.5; 8.58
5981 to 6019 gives 1.8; 8.6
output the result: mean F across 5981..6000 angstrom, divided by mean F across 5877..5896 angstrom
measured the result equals 1.16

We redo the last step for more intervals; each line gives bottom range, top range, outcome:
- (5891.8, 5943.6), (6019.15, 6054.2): 1.05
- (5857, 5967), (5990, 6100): 1.04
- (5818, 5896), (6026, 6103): 1.03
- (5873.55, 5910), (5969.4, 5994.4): 1.13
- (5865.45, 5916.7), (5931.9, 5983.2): 1.08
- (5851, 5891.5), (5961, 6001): 1.06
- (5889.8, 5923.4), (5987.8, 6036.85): 1.05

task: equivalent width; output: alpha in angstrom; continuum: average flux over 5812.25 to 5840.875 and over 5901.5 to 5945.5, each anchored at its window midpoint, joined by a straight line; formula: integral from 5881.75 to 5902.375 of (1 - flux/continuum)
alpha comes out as 3.6 angstrom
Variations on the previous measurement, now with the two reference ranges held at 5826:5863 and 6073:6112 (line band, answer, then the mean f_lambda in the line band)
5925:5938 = -0.03 angstrom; 9.07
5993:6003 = 0.33 angstrom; 8.67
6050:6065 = -0.52 angstrom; 9.2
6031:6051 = -0.60 angstrom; 9.18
